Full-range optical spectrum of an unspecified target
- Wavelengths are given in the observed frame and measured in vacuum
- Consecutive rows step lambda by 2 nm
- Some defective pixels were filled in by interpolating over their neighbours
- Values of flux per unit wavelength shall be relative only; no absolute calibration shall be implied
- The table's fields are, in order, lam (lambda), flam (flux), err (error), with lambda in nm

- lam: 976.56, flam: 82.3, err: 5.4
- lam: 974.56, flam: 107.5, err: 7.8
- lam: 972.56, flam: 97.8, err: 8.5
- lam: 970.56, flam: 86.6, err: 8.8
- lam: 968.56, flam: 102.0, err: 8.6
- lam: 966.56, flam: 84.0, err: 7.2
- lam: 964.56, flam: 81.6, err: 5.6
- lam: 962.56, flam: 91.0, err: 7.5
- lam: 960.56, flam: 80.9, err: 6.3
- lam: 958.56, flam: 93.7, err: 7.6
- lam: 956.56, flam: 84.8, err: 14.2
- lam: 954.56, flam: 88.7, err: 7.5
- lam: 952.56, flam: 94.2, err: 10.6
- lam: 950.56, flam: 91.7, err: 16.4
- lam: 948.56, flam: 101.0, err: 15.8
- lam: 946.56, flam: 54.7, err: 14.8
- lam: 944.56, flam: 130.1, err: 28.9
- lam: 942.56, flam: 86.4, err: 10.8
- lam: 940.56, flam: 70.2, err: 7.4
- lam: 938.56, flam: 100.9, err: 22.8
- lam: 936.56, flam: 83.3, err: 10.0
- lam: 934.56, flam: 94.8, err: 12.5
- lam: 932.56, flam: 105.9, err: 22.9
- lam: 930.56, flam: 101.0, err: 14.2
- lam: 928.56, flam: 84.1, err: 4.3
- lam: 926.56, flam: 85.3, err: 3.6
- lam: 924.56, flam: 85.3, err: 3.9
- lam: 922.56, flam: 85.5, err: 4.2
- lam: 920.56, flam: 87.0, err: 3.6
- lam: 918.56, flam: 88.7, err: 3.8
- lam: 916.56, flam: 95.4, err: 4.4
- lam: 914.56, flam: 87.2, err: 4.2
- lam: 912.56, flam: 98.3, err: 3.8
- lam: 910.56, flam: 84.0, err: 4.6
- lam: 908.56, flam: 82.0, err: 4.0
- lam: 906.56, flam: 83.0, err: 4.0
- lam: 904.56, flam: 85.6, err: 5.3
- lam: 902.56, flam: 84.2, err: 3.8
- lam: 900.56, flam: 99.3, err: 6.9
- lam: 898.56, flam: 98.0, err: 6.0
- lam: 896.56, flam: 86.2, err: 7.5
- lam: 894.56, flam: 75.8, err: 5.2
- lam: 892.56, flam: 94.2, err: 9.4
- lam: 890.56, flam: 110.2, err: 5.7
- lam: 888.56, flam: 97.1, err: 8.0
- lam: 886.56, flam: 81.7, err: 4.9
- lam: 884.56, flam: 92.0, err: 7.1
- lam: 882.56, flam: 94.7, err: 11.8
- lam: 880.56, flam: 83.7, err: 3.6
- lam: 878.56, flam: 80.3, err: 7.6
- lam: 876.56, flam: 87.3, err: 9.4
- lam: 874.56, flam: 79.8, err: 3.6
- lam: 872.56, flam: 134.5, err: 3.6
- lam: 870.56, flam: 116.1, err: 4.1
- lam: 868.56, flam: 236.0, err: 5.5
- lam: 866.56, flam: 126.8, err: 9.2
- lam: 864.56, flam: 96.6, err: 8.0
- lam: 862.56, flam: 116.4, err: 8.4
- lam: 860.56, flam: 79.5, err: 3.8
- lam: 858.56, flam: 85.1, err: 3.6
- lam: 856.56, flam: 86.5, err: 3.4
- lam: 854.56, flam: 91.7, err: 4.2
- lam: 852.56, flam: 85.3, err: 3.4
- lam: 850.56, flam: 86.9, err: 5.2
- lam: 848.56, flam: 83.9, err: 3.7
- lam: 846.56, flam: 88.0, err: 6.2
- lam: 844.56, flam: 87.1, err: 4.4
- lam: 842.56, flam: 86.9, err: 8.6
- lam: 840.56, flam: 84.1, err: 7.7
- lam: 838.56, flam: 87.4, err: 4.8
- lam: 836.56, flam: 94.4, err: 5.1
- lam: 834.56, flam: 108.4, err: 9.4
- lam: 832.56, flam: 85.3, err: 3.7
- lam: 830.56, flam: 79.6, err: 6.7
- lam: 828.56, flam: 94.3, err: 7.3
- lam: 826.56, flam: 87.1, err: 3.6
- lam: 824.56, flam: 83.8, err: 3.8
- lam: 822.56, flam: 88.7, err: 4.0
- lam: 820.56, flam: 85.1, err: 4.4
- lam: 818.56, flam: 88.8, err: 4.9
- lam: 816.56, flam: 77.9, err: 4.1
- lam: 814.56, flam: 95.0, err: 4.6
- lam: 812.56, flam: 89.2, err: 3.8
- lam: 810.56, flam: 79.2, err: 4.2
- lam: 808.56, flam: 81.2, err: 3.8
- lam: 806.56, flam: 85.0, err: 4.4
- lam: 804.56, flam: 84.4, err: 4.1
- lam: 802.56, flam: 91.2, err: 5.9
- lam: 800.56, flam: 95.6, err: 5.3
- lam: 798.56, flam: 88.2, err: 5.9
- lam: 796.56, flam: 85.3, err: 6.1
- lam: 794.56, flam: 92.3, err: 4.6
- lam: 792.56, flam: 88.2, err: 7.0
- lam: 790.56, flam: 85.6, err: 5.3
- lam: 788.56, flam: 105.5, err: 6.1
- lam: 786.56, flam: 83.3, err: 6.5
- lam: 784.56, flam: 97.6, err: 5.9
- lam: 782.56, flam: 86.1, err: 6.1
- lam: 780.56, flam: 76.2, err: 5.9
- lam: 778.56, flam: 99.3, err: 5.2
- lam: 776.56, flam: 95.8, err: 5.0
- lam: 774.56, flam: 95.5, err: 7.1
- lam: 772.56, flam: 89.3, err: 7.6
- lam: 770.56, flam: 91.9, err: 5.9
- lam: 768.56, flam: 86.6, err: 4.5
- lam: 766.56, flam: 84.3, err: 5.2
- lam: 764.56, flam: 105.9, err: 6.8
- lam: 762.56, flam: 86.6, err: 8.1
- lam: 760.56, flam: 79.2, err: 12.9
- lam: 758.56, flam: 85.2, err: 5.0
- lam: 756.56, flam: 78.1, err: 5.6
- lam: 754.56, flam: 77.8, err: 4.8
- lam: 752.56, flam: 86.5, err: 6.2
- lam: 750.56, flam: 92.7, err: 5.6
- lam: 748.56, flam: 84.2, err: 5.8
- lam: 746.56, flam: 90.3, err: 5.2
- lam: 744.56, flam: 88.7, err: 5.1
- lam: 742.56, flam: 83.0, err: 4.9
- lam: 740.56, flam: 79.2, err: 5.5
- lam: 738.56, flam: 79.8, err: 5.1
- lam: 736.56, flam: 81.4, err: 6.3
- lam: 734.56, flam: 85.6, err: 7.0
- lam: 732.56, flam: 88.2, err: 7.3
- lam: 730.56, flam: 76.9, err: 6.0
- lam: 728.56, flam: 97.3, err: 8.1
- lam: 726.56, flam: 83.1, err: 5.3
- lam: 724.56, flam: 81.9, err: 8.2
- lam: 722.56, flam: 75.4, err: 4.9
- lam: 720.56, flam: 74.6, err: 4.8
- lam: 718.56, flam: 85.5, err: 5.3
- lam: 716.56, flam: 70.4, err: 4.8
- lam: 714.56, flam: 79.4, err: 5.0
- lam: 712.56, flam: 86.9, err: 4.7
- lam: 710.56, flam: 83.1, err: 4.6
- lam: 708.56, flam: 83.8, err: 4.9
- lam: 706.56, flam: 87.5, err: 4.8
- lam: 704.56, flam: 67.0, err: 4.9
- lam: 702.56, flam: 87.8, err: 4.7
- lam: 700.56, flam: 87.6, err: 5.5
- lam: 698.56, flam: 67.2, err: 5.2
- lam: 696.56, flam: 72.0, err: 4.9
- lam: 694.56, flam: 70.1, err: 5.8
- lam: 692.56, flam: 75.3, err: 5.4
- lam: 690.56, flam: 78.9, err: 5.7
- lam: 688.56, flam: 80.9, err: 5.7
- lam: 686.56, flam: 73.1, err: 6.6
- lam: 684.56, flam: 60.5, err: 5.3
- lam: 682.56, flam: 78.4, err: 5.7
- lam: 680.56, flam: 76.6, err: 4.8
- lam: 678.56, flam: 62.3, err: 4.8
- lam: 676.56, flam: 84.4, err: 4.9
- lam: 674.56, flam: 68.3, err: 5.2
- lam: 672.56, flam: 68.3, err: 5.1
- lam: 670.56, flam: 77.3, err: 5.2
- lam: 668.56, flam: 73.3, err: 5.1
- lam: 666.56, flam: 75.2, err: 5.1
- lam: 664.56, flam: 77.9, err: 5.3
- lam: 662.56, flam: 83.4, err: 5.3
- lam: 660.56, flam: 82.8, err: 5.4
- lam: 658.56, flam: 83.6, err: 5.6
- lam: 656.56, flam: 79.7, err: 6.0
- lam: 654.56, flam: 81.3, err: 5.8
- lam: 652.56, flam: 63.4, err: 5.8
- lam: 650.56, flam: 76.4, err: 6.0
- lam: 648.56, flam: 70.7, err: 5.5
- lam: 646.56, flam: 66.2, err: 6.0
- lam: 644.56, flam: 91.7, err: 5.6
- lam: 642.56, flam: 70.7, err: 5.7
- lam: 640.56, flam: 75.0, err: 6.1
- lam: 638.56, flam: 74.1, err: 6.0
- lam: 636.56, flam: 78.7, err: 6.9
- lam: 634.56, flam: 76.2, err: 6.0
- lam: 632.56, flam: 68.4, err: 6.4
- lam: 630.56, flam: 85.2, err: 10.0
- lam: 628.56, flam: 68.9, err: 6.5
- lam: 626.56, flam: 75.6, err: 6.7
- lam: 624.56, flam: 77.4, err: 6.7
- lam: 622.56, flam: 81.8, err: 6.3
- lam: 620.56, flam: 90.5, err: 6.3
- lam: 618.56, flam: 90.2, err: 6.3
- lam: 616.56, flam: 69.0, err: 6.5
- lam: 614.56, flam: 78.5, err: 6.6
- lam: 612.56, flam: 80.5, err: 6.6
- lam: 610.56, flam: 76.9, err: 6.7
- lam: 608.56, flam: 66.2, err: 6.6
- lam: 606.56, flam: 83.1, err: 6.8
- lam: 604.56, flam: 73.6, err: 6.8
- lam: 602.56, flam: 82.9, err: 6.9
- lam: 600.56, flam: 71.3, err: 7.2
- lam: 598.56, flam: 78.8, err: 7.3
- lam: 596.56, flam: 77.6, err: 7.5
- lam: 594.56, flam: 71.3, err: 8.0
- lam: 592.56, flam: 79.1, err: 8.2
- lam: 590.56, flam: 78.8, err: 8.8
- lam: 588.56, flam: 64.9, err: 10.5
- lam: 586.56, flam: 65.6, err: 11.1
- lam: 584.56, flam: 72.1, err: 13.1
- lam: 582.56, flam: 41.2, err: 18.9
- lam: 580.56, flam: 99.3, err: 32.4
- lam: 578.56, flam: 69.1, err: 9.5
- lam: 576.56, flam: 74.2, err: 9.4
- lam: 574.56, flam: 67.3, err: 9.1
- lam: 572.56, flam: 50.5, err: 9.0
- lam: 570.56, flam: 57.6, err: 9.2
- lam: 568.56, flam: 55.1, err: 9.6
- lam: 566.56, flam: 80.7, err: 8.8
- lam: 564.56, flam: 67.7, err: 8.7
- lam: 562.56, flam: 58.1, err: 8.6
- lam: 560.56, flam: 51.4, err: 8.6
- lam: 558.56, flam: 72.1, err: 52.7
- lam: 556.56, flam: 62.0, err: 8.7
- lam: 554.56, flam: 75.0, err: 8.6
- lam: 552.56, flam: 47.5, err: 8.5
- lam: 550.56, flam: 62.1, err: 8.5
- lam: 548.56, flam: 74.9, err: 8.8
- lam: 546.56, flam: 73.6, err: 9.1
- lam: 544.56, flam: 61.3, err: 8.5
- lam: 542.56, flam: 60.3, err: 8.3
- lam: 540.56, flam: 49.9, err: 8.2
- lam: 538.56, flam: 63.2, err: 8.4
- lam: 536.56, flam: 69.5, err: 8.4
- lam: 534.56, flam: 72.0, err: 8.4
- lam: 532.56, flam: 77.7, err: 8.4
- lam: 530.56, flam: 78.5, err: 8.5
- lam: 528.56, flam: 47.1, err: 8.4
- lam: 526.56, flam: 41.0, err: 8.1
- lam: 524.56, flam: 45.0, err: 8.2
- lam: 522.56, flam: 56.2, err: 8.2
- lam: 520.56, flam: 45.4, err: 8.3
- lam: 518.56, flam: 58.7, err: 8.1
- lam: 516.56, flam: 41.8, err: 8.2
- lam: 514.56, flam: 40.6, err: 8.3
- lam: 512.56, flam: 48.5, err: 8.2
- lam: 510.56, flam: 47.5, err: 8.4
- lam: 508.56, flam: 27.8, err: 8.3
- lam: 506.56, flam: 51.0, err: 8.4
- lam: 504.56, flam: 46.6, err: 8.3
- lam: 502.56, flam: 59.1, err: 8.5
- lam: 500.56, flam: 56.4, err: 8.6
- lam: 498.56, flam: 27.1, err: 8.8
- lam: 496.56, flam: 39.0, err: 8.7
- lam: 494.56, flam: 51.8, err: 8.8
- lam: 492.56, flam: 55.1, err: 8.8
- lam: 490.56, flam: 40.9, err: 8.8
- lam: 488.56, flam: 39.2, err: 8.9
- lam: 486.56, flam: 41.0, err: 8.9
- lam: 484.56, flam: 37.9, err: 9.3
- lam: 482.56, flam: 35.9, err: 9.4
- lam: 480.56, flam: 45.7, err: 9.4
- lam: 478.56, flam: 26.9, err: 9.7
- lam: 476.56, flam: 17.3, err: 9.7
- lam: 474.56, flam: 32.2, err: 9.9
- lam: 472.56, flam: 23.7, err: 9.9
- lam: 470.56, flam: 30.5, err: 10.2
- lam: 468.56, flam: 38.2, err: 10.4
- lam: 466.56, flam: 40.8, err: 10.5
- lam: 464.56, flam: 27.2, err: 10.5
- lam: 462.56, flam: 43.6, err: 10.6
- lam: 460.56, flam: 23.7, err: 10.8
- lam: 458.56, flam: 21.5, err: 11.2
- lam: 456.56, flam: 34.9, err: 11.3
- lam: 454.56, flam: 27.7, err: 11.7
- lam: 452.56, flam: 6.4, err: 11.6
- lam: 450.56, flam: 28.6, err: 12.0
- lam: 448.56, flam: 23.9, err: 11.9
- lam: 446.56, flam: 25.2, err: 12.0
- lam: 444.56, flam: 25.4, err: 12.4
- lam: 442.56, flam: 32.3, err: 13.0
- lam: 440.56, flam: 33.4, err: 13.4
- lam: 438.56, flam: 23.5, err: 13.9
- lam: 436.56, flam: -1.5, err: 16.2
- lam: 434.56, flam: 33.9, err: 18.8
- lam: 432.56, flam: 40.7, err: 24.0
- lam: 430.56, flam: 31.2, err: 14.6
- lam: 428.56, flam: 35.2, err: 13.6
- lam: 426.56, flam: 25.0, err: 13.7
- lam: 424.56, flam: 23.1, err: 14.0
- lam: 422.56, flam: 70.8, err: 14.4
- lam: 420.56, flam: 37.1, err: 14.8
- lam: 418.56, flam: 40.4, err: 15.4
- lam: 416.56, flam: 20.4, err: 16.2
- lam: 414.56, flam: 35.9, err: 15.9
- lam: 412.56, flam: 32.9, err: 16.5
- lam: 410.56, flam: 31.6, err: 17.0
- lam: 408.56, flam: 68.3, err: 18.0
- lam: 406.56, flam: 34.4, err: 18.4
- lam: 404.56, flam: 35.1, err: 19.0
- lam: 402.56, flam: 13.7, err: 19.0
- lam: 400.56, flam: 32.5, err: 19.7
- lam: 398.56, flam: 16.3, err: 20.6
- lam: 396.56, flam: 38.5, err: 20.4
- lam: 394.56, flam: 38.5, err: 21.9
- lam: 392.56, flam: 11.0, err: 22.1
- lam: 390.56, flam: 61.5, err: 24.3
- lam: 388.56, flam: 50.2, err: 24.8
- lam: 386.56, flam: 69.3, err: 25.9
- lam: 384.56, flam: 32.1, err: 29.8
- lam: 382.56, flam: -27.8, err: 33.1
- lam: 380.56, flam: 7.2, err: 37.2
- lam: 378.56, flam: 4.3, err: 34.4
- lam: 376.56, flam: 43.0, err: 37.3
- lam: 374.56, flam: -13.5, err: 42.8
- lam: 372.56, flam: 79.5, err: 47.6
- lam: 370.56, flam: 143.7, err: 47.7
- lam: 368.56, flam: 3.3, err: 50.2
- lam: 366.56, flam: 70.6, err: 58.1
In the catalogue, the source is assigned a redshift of 0.324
